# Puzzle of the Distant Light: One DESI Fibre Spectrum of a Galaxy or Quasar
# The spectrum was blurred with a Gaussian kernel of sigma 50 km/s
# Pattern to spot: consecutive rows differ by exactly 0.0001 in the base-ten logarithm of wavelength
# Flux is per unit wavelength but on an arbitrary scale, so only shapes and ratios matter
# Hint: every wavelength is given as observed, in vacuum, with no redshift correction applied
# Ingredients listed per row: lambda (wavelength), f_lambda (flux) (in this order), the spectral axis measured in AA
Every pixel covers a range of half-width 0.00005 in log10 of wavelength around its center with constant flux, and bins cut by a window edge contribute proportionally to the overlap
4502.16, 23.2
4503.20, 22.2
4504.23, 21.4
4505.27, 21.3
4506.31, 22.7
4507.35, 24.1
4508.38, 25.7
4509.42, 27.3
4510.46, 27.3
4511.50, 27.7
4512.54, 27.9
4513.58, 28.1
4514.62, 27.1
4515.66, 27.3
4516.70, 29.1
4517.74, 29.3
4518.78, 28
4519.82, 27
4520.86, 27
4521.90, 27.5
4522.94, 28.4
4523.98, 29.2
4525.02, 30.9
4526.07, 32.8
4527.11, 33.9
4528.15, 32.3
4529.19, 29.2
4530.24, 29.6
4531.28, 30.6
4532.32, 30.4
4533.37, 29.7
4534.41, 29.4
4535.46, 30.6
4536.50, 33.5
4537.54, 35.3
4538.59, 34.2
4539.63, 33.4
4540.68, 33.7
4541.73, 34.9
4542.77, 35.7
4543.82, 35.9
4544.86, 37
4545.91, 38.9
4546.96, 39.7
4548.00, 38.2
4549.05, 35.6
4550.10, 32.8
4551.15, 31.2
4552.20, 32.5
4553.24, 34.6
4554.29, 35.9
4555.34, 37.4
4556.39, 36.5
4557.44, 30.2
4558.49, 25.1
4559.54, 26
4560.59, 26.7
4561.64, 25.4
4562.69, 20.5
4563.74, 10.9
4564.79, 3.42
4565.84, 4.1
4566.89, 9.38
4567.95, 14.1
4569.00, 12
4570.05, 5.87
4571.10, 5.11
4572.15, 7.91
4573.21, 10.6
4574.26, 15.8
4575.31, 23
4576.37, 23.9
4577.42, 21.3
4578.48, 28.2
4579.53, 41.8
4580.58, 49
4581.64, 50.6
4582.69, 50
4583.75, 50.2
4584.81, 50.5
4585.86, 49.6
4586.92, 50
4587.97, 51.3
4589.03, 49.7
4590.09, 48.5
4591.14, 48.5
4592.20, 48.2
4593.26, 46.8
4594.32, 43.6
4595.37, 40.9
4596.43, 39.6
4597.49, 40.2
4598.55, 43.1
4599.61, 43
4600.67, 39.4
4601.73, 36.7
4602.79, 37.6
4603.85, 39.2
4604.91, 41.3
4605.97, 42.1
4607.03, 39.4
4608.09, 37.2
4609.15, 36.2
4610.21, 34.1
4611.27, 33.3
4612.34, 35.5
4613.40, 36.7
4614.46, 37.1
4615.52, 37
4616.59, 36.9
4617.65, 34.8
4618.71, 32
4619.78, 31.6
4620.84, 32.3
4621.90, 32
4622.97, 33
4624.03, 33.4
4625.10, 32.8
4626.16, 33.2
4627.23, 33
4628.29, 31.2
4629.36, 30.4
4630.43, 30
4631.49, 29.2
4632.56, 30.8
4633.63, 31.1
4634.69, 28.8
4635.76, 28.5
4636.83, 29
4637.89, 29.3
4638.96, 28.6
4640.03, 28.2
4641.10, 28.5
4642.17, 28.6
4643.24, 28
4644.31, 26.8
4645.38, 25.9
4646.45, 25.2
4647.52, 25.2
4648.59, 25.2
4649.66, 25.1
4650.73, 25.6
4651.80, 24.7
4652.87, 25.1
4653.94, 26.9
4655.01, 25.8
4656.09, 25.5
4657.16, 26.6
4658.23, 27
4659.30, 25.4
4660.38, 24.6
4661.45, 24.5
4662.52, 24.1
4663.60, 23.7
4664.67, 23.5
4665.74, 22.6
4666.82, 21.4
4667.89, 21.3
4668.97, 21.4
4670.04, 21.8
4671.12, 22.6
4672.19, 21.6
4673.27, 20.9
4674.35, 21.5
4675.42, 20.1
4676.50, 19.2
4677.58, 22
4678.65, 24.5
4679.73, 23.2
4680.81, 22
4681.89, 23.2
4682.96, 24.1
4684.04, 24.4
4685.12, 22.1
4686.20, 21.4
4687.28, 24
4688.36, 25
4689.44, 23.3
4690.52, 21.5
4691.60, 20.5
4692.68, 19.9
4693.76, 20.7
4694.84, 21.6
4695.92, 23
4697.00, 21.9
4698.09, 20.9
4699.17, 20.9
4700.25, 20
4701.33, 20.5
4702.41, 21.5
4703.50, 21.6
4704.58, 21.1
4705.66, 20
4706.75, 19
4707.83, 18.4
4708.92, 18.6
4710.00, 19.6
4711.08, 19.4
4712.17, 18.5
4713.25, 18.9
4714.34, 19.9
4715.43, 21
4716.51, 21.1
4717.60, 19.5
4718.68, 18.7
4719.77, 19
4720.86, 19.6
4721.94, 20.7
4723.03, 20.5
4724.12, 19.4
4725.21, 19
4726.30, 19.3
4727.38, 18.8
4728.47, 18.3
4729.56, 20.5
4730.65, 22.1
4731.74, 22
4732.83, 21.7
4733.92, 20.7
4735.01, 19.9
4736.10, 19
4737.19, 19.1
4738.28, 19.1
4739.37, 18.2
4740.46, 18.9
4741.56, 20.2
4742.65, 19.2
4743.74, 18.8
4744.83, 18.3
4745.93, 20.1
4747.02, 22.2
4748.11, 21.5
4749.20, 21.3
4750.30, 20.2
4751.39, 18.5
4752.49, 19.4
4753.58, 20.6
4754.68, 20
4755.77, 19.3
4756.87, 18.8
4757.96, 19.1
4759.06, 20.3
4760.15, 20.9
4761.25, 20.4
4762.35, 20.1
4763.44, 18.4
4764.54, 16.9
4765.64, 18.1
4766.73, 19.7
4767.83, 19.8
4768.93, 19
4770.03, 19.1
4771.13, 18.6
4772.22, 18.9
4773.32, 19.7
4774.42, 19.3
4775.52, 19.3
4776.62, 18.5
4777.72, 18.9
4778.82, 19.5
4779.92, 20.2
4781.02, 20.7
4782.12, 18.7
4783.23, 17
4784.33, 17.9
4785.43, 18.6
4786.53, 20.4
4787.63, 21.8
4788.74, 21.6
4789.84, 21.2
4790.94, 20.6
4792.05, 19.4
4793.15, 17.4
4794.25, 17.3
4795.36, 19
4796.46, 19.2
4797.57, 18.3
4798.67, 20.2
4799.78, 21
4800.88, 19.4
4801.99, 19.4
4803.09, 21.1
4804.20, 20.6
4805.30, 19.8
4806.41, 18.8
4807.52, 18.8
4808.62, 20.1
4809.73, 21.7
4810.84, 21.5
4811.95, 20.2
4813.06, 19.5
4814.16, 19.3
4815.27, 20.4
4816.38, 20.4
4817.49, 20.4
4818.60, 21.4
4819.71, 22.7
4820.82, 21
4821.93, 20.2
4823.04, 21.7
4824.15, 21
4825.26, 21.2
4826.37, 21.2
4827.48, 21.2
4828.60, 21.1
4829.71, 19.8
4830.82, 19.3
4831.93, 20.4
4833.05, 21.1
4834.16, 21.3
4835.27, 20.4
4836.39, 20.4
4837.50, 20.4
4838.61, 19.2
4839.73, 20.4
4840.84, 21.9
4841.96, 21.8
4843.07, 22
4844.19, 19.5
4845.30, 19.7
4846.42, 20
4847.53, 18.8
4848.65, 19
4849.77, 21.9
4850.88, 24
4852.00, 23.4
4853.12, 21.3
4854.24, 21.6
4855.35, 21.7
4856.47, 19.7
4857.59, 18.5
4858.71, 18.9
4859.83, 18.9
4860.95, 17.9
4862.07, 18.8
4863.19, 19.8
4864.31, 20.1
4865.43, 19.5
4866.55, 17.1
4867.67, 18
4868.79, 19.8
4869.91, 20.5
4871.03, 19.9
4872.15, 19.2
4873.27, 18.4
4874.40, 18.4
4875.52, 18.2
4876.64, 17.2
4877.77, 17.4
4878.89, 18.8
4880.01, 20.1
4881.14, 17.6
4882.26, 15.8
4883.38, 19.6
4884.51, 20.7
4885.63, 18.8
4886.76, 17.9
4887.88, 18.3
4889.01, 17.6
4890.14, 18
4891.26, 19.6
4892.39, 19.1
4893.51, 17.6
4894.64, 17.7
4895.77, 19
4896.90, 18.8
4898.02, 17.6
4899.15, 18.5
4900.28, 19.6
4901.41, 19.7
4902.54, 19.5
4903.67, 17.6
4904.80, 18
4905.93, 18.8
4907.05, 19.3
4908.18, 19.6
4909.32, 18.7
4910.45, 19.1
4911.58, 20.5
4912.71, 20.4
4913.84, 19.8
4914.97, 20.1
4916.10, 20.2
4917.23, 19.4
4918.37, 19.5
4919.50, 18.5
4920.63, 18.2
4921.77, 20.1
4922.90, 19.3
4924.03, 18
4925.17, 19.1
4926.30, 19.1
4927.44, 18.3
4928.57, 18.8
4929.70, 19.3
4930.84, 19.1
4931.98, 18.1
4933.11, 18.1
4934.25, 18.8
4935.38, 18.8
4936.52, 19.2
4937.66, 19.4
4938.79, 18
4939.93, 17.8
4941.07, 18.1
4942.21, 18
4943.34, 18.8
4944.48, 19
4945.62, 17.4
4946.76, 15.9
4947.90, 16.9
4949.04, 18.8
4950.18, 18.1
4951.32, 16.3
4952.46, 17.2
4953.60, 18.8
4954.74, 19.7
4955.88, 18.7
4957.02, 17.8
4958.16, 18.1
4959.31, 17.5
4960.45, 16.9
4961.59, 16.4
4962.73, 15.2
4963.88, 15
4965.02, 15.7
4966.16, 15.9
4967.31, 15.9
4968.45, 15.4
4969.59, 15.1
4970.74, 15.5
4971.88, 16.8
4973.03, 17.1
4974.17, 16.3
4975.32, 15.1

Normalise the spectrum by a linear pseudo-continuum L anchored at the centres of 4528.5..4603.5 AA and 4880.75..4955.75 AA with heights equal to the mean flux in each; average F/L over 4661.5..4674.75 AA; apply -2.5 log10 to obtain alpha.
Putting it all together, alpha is 0.27 mag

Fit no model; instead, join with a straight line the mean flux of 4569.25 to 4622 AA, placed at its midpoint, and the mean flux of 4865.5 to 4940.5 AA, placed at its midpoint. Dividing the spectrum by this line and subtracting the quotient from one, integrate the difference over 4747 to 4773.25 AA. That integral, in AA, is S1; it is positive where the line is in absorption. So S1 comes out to 7.3 AA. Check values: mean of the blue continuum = 36.7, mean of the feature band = 19.6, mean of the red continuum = 18.8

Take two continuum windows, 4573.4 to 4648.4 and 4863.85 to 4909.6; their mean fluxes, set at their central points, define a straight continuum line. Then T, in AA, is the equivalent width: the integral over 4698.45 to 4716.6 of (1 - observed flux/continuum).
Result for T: 6.0 AA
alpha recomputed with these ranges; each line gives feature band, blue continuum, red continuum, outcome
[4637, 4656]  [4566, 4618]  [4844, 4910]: 0.210 mag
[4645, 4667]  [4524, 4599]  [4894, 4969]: 0.149 mag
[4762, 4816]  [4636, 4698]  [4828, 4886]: 0.095 mag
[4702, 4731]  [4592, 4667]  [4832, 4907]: 0.352 mag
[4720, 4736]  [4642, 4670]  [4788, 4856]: 0.144 mag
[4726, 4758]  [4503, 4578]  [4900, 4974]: 0.129 mag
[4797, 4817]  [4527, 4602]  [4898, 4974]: 0.157 mag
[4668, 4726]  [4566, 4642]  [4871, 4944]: 0.362 mag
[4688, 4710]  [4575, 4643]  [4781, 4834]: 0.368 mag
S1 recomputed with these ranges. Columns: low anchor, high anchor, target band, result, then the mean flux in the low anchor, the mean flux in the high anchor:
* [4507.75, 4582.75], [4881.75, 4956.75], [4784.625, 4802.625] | 1.8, 28.1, 18.7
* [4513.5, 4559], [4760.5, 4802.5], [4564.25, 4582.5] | 6.2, 32.1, 19.3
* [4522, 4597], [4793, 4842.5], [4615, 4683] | 2.6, 31.9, 20.3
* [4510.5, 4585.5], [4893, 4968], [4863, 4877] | 0.8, 28.9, 18.3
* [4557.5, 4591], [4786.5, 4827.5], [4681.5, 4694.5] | 0.9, 28.1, 20.3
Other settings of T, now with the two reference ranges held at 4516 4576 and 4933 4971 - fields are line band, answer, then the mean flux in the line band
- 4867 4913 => 0.38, 18.7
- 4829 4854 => -0.85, 20.7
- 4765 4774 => 1.11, 19.1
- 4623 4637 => -3.27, 31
